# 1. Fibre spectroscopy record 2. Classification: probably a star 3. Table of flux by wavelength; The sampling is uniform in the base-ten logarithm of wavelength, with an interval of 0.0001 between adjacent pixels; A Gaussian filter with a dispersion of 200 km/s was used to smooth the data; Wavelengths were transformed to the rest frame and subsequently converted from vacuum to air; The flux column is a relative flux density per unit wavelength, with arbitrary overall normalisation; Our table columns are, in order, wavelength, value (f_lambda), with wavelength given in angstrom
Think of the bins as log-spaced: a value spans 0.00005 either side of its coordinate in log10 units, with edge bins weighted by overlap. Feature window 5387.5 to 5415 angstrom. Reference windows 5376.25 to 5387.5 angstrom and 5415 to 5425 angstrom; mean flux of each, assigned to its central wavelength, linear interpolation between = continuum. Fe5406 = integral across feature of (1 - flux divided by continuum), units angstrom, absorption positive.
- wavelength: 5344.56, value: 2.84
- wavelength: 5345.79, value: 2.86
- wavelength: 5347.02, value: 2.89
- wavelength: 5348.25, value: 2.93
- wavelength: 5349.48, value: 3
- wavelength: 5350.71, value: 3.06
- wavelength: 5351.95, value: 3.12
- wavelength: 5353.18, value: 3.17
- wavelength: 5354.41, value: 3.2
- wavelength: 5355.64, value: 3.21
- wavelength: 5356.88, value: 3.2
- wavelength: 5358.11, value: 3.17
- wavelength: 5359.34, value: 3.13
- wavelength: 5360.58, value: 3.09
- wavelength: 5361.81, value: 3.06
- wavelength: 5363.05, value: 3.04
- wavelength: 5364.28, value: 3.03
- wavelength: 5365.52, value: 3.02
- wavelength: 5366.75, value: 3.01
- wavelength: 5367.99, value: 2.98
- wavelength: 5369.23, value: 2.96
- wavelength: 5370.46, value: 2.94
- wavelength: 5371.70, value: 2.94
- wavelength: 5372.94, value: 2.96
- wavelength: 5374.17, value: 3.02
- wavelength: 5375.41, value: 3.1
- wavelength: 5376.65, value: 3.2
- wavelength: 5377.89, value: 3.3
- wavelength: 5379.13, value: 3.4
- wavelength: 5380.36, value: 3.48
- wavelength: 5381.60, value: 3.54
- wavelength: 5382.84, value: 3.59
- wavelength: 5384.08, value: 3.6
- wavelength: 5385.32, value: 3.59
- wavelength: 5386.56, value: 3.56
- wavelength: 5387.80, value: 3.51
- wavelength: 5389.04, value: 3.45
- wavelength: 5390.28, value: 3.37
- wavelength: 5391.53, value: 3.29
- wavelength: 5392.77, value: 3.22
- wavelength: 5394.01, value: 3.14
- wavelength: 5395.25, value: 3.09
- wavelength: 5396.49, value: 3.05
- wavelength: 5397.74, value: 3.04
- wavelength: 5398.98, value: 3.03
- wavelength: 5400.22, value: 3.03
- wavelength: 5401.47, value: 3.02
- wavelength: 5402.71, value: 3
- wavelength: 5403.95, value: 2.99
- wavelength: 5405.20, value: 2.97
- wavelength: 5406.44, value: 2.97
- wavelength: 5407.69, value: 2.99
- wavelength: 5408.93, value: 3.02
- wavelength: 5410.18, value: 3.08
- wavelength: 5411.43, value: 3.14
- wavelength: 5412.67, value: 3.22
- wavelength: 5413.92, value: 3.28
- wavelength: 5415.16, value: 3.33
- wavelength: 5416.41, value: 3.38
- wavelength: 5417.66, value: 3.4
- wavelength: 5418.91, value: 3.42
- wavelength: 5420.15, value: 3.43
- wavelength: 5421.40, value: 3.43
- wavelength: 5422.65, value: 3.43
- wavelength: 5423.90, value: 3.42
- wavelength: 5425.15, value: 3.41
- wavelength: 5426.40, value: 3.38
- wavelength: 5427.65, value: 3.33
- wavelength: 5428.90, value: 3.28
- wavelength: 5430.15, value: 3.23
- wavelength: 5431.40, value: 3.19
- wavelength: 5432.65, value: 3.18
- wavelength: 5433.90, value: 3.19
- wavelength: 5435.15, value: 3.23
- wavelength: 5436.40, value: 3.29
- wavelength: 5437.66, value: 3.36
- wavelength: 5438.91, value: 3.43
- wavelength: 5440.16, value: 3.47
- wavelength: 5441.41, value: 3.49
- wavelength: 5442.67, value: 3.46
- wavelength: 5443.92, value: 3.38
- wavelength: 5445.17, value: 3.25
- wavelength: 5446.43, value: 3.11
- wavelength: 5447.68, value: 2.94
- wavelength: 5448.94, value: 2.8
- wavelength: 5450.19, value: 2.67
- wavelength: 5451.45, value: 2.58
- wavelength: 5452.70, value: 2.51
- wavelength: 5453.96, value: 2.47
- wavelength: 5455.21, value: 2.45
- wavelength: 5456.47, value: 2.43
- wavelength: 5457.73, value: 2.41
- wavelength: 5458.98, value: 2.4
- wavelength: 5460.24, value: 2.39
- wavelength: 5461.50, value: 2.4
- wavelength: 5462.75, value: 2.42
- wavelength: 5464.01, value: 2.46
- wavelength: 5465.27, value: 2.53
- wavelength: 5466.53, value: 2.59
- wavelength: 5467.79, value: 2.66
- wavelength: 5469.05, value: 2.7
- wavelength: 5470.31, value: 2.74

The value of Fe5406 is 2.5 angstrom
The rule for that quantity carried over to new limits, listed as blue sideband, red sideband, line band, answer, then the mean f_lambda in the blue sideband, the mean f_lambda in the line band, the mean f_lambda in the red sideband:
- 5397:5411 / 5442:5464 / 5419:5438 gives -3.1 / 3.01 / 3.32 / 2.7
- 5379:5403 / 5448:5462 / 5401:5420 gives -0.6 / 3.3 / 3.16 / 2.51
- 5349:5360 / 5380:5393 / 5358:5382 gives 1.4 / 3.14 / 3.11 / 3.48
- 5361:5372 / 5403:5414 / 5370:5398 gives -2.4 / 3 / 3.28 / 3.06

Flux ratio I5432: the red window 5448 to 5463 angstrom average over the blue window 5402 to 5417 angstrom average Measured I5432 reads 0.8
